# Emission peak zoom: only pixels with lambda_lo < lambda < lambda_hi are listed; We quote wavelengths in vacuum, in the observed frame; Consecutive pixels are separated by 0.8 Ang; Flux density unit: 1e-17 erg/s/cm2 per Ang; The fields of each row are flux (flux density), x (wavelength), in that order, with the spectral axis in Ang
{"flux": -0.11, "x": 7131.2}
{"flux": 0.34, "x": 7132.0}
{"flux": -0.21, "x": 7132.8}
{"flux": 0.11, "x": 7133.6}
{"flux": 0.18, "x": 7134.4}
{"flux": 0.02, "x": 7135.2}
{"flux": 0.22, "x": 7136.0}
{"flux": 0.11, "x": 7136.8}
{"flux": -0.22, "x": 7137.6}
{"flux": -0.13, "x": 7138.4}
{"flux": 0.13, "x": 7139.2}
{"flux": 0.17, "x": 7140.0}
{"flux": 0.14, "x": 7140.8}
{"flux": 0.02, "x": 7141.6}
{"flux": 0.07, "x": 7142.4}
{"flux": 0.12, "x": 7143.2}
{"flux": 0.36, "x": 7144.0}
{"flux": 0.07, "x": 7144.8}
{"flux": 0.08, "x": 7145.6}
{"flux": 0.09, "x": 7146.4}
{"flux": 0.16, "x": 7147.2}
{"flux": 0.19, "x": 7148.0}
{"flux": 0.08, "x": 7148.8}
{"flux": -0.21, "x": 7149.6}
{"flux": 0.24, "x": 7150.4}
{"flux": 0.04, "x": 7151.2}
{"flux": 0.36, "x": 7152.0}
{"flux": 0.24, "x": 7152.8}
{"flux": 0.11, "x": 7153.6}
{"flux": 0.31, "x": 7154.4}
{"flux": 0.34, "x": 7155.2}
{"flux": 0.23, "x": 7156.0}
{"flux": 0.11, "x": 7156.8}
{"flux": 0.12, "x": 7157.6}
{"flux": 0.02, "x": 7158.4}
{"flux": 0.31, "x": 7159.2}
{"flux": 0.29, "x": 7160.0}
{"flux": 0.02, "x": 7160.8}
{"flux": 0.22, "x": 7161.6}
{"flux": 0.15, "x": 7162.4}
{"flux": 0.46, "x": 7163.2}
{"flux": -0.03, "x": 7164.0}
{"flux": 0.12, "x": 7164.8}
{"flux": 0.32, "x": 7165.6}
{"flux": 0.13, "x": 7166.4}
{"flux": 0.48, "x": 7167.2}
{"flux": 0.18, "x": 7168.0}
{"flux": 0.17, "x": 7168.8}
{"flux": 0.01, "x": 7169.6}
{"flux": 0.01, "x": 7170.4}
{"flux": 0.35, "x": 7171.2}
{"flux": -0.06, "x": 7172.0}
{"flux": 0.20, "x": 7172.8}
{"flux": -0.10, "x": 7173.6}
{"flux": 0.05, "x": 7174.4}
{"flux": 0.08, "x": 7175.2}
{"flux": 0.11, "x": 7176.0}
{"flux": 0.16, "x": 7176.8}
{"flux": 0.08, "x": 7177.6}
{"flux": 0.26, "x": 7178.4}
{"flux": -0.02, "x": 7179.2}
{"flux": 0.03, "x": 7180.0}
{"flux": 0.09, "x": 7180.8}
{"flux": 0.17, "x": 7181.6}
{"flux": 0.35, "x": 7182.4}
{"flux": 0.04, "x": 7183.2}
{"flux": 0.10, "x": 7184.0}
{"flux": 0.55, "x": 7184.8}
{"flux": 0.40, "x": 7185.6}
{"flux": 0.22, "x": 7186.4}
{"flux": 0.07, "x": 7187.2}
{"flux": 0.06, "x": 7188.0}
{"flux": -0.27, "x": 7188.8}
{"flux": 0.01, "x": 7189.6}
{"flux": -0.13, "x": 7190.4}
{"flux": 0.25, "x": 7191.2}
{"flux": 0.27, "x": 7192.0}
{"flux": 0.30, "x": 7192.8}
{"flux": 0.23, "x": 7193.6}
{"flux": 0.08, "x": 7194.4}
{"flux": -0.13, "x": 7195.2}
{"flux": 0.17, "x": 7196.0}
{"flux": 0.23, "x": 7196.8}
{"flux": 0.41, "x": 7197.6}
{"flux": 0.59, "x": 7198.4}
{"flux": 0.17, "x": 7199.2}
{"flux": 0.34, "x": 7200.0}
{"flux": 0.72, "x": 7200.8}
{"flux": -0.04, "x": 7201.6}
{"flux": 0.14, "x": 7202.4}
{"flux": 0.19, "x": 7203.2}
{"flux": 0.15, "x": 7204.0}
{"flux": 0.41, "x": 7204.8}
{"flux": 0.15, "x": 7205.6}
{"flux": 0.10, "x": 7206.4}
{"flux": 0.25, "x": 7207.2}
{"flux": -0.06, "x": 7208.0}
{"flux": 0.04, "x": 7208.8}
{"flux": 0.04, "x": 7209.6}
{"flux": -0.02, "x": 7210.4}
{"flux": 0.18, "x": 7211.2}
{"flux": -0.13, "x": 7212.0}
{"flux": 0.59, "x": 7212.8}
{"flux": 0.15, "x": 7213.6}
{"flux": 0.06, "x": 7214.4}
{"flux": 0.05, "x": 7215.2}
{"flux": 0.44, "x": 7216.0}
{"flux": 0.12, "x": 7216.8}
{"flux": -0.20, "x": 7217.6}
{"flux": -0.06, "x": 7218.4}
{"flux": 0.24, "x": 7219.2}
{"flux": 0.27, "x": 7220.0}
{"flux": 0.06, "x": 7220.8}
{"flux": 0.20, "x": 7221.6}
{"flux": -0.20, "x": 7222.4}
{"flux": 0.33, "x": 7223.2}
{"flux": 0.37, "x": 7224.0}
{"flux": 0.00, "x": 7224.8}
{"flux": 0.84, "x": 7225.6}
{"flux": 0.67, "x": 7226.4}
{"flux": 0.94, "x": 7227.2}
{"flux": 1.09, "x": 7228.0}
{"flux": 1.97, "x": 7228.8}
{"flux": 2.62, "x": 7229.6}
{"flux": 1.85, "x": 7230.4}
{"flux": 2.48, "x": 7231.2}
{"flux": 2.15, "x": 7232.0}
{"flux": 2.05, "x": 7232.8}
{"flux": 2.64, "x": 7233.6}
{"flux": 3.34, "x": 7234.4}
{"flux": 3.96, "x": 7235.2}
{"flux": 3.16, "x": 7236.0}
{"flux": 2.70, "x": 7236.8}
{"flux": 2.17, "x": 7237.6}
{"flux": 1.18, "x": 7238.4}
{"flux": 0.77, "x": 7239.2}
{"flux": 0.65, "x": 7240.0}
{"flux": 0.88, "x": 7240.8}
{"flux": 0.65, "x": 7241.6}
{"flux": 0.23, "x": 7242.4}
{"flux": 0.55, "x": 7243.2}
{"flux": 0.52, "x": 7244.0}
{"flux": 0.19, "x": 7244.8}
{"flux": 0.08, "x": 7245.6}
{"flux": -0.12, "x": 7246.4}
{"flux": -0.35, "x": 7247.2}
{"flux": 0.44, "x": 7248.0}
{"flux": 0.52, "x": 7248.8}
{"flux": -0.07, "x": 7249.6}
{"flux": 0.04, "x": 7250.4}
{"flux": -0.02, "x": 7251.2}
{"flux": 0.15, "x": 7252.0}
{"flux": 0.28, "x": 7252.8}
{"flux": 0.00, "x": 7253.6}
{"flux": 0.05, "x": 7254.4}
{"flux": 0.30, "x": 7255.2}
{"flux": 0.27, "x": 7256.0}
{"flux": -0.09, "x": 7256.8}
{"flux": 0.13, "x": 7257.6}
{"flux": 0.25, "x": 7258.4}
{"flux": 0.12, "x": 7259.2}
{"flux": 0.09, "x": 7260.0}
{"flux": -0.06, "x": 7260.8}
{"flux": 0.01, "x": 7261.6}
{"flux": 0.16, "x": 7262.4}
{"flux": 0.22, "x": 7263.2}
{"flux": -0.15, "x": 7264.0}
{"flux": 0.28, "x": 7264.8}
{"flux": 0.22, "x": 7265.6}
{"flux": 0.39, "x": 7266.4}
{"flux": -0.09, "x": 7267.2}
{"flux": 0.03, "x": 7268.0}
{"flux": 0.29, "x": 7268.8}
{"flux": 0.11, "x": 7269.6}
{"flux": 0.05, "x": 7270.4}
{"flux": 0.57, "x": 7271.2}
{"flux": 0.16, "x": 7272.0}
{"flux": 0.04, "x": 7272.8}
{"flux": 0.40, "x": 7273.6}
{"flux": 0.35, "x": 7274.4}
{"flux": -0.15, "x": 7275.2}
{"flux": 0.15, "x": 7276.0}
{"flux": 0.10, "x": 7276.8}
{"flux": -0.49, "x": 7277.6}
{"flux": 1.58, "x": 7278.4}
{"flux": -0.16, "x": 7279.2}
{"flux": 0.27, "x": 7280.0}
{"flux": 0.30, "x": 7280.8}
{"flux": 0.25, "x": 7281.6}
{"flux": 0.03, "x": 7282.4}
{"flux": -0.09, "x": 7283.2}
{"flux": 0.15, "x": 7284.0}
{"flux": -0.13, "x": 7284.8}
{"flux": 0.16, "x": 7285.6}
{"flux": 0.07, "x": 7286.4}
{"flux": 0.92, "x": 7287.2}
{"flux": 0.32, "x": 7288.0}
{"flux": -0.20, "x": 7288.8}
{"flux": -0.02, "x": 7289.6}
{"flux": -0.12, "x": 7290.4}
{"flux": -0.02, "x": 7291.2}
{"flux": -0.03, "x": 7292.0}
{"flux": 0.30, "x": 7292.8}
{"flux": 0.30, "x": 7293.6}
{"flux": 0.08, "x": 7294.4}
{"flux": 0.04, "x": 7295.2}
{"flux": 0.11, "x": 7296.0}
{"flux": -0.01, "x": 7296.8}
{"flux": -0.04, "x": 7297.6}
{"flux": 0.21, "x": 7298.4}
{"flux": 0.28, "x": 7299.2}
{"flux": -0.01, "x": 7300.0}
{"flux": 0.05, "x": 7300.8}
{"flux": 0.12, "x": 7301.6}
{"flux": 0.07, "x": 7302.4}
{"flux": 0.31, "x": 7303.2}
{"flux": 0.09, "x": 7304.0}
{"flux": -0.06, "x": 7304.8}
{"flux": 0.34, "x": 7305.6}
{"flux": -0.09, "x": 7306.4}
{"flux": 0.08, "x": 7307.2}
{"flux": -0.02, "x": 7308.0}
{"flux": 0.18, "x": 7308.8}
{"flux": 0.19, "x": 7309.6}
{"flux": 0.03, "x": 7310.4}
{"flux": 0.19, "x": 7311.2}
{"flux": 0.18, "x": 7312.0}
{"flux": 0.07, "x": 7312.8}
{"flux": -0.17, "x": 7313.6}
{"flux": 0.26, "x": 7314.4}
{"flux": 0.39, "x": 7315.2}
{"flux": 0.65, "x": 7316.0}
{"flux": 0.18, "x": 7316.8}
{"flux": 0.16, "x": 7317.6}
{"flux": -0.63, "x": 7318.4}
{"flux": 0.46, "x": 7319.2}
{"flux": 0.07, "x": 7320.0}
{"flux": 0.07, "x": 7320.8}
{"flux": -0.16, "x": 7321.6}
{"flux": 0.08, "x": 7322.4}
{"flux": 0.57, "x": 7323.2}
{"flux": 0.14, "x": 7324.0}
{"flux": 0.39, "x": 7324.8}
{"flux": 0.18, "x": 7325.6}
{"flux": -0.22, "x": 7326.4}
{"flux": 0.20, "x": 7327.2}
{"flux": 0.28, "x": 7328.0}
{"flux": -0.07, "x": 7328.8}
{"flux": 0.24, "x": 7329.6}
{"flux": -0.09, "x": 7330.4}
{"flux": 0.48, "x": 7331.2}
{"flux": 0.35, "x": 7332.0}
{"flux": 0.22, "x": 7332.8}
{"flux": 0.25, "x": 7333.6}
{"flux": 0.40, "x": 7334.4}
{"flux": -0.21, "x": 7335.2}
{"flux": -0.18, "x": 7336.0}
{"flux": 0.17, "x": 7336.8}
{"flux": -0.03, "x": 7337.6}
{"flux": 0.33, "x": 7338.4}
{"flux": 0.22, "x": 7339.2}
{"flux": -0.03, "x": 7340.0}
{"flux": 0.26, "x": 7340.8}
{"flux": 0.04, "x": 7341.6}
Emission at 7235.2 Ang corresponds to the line [O II]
